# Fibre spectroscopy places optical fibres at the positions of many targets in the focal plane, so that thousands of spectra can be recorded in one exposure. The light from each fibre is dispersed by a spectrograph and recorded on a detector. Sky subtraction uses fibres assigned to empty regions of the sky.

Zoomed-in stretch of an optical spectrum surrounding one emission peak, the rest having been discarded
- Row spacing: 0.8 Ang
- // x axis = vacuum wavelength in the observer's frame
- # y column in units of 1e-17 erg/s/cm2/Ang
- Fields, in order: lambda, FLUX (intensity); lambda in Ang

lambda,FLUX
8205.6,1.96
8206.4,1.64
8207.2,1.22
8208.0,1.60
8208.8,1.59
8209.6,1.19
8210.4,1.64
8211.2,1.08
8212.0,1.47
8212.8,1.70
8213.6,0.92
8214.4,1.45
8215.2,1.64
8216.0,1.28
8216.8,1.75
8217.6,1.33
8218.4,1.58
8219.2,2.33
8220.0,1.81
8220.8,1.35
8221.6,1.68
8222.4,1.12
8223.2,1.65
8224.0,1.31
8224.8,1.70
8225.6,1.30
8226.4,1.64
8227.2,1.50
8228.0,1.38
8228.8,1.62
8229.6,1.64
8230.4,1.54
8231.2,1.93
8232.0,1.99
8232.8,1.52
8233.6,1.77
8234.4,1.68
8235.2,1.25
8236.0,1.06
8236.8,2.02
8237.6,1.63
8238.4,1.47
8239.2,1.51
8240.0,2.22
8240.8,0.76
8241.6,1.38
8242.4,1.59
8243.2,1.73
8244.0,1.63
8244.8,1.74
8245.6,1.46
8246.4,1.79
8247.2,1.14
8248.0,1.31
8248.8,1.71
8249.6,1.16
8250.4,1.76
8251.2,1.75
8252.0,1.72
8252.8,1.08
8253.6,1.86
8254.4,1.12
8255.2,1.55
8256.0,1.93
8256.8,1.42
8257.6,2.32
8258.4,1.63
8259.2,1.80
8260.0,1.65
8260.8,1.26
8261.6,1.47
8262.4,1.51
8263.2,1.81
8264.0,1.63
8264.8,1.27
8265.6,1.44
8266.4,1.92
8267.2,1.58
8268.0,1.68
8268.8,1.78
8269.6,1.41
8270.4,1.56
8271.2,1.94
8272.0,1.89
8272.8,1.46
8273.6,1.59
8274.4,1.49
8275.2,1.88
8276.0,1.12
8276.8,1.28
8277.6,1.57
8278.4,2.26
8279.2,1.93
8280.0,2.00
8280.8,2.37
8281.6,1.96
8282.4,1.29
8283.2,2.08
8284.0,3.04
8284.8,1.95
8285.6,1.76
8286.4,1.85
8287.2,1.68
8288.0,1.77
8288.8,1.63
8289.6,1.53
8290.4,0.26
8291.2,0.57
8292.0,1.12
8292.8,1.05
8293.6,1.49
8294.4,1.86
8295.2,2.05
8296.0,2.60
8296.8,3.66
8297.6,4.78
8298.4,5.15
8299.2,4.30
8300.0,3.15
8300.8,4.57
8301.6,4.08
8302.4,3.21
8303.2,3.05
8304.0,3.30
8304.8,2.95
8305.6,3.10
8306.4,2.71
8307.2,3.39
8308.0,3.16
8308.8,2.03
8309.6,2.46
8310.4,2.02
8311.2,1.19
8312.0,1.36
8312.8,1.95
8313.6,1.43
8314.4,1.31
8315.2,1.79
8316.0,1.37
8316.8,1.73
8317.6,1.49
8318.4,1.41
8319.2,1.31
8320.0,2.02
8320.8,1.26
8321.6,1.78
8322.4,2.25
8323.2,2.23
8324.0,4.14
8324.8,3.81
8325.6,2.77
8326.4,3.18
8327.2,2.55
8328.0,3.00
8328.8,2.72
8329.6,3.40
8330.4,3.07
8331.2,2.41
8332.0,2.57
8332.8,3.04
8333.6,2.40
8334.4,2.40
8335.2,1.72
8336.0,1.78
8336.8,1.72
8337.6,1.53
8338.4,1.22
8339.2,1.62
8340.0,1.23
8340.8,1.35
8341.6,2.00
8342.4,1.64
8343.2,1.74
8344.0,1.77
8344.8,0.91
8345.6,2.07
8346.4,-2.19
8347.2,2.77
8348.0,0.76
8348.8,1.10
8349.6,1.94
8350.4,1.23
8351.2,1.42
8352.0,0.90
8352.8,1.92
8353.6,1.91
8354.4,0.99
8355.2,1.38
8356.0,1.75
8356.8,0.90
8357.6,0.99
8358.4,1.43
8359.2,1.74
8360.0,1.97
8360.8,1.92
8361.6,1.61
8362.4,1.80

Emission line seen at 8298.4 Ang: H-alpha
